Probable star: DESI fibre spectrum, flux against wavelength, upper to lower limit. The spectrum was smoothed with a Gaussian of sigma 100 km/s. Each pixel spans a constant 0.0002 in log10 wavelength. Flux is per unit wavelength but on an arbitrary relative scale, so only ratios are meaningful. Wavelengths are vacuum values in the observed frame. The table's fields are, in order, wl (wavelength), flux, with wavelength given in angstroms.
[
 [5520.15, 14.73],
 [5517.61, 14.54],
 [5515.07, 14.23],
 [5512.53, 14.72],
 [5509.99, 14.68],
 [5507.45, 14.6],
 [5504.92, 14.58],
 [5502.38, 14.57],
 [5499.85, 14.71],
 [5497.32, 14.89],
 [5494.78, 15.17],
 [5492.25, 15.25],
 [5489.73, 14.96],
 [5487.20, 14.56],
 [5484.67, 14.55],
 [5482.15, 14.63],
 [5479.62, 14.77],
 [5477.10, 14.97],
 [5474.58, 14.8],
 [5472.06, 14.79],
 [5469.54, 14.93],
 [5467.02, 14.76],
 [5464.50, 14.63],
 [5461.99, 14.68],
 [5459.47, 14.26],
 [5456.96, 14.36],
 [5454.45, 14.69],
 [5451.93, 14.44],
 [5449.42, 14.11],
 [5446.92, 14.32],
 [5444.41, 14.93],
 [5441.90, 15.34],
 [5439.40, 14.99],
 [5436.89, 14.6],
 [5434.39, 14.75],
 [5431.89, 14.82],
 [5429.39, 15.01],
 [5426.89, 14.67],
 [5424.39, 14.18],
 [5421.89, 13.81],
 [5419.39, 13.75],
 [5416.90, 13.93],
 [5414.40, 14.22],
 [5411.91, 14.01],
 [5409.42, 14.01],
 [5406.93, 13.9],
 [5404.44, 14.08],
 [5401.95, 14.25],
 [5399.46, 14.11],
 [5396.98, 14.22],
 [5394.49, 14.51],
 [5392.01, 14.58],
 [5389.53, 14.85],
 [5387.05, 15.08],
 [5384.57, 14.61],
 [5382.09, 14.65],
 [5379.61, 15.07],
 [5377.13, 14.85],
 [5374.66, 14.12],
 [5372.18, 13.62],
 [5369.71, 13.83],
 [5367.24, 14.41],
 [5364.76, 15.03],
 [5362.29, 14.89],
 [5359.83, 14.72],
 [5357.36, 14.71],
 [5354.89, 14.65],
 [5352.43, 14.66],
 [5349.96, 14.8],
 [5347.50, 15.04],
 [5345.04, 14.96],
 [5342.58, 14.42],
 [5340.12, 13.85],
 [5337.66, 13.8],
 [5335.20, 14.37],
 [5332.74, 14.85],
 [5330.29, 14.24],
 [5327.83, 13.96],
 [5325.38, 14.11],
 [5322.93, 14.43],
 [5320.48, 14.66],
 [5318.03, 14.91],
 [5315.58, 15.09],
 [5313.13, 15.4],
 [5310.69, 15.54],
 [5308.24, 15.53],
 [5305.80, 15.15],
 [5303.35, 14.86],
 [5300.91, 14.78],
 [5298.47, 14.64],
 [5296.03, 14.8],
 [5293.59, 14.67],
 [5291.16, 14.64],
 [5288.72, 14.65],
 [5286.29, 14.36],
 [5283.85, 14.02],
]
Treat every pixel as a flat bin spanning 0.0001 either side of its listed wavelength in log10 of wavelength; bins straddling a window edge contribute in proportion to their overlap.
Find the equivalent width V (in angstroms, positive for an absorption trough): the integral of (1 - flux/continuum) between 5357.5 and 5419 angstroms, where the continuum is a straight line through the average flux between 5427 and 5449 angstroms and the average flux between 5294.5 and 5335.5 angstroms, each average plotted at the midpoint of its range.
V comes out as 1.7 angstroms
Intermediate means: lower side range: 14.8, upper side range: 14.8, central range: 14.4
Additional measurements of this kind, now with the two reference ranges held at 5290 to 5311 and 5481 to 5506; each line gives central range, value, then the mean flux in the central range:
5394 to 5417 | 1.1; 14.1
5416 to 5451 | 0.7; 14.5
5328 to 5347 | 0.7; 14.4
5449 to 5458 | 0.2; 14.4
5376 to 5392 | 0.0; 14.8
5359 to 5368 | 0.1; 14.8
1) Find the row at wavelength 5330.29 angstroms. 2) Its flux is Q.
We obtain 14.24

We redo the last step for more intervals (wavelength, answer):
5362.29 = 14.89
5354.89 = 14.65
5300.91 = 14.78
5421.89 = 13.81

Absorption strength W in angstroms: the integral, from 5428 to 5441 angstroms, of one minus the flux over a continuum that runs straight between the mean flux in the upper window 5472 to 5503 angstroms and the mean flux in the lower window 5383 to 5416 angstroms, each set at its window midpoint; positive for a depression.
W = -0.3 angstroms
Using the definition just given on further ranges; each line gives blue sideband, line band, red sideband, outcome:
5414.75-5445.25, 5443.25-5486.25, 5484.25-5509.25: 0.14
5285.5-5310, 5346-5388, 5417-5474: 0.23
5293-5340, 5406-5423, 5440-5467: 0.79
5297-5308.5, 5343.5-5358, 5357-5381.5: -0.16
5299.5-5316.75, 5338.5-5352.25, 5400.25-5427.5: 0.18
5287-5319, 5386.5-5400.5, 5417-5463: 0.13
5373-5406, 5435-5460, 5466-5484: 0.16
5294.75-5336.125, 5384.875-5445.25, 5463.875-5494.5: 1.48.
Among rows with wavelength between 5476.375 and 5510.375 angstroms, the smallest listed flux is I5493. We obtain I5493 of 14.55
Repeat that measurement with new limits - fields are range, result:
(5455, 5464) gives 14.26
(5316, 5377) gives 13.62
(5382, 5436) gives 13.75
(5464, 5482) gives 14.63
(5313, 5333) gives 13.96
